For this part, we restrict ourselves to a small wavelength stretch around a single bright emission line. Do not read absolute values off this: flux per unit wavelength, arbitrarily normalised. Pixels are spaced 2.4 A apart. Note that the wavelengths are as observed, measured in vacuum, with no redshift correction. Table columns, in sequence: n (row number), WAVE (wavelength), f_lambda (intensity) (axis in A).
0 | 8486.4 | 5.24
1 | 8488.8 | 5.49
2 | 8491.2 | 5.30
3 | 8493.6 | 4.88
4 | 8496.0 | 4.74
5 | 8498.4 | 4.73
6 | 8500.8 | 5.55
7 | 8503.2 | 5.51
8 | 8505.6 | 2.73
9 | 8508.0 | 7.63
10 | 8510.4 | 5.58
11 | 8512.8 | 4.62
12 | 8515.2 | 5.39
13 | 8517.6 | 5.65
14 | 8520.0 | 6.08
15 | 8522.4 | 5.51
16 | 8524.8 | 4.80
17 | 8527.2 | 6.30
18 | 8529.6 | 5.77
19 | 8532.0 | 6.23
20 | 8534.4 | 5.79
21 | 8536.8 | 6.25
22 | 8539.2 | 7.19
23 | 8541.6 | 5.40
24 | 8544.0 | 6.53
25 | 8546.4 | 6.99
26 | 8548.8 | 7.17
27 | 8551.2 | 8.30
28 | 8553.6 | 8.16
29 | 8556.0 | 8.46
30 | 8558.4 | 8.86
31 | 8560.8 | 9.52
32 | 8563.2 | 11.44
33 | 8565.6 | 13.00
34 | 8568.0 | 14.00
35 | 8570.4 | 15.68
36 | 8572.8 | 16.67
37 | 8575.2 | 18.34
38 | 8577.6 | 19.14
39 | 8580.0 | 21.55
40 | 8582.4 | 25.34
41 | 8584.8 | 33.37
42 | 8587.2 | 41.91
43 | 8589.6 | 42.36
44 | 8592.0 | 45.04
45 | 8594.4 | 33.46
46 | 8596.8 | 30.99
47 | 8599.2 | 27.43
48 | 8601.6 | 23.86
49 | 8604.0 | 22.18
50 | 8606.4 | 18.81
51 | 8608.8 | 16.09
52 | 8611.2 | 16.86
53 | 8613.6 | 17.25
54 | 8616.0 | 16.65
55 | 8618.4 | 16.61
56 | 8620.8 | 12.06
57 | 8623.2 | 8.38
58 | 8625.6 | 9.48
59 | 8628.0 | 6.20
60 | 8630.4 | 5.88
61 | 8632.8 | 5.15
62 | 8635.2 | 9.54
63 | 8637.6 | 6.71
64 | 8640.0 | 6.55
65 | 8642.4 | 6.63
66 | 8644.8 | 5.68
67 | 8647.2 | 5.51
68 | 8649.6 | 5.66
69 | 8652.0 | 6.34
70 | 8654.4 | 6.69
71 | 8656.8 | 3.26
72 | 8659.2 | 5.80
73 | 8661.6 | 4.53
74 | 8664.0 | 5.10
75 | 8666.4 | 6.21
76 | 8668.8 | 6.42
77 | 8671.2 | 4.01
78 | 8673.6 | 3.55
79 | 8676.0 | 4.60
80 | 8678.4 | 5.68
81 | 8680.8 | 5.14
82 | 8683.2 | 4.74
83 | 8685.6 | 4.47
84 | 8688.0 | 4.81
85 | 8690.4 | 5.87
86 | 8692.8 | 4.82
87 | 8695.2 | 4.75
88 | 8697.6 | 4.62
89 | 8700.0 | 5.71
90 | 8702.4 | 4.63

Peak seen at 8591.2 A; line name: Halpha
